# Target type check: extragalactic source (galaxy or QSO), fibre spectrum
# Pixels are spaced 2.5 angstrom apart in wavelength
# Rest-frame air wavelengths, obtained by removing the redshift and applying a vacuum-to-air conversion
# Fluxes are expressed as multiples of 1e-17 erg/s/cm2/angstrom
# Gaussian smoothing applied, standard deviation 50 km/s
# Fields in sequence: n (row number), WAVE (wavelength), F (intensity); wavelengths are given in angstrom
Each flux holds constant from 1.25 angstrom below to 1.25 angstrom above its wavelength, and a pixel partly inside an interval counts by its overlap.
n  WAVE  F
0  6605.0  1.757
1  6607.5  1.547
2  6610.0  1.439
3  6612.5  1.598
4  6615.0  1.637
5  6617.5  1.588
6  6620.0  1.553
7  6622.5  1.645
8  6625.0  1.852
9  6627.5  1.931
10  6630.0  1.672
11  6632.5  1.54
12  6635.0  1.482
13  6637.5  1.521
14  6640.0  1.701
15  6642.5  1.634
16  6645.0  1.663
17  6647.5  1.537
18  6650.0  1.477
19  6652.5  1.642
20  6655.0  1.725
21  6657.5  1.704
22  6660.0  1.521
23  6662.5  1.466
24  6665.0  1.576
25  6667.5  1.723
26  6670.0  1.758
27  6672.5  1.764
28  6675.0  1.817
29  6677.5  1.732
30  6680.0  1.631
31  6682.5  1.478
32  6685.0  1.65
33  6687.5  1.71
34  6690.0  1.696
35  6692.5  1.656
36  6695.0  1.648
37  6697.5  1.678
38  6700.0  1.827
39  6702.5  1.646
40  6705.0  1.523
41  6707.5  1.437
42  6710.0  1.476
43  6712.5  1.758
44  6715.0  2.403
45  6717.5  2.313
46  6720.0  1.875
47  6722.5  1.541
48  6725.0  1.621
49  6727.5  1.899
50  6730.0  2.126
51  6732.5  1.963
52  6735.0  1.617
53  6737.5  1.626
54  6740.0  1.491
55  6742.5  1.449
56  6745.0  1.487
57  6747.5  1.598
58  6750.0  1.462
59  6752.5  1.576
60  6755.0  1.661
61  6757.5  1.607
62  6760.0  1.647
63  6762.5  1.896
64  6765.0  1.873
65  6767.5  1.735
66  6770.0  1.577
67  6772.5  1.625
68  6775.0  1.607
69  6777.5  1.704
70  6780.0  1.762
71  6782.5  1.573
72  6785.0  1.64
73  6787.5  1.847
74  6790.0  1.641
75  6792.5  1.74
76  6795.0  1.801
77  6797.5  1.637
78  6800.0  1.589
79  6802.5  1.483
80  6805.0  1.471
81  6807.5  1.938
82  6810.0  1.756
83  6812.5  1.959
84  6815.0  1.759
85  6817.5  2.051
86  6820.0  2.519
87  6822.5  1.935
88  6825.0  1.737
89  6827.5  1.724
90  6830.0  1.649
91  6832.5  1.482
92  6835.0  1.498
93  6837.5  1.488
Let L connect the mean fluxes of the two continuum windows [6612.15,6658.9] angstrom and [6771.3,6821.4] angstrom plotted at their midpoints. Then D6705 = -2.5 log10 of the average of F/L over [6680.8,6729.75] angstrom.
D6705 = -0.03 mag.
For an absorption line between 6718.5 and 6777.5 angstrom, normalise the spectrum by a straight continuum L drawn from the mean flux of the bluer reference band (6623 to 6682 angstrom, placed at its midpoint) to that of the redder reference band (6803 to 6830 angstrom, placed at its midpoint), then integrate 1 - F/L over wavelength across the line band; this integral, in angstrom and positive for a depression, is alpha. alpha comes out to 3.1 angstrom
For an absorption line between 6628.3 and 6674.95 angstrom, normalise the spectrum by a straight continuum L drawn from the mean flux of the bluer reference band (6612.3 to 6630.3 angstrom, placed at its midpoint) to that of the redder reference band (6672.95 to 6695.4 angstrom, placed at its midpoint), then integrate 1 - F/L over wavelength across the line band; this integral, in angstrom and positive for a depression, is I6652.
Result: 1.6 angstrom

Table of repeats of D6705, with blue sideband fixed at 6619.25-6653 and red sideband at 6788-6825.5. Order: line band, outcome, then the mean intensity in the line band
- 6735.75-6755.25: 0.134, 1.54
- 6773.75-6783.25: 0.069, 1.67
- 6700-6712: 0.090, 1.57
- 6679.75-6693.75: 0.030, 1.64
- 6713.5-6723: -0.202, 2.06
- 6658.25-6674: 0.015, 1.64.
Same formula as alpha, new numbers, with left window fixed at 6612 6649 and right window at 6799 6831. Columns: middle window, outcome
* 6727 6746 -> 0.4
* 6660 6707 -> 0.8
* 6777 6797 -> 0.9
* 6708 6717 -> -0.8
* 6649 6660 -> 0.2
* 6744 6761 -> 1.7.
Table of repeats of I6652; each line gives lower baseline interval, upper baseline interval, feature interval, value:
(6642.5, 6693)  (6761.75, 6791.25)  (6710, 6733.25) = -3.4 angstrom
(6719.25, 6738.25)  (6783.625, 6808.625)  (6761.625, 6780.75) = 0.0 angstrom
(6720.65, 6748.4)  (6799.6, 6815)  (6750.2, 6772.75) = 0.1 angstrom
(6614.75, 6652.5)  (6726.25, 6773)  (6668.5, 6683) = -0.5 angstrom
